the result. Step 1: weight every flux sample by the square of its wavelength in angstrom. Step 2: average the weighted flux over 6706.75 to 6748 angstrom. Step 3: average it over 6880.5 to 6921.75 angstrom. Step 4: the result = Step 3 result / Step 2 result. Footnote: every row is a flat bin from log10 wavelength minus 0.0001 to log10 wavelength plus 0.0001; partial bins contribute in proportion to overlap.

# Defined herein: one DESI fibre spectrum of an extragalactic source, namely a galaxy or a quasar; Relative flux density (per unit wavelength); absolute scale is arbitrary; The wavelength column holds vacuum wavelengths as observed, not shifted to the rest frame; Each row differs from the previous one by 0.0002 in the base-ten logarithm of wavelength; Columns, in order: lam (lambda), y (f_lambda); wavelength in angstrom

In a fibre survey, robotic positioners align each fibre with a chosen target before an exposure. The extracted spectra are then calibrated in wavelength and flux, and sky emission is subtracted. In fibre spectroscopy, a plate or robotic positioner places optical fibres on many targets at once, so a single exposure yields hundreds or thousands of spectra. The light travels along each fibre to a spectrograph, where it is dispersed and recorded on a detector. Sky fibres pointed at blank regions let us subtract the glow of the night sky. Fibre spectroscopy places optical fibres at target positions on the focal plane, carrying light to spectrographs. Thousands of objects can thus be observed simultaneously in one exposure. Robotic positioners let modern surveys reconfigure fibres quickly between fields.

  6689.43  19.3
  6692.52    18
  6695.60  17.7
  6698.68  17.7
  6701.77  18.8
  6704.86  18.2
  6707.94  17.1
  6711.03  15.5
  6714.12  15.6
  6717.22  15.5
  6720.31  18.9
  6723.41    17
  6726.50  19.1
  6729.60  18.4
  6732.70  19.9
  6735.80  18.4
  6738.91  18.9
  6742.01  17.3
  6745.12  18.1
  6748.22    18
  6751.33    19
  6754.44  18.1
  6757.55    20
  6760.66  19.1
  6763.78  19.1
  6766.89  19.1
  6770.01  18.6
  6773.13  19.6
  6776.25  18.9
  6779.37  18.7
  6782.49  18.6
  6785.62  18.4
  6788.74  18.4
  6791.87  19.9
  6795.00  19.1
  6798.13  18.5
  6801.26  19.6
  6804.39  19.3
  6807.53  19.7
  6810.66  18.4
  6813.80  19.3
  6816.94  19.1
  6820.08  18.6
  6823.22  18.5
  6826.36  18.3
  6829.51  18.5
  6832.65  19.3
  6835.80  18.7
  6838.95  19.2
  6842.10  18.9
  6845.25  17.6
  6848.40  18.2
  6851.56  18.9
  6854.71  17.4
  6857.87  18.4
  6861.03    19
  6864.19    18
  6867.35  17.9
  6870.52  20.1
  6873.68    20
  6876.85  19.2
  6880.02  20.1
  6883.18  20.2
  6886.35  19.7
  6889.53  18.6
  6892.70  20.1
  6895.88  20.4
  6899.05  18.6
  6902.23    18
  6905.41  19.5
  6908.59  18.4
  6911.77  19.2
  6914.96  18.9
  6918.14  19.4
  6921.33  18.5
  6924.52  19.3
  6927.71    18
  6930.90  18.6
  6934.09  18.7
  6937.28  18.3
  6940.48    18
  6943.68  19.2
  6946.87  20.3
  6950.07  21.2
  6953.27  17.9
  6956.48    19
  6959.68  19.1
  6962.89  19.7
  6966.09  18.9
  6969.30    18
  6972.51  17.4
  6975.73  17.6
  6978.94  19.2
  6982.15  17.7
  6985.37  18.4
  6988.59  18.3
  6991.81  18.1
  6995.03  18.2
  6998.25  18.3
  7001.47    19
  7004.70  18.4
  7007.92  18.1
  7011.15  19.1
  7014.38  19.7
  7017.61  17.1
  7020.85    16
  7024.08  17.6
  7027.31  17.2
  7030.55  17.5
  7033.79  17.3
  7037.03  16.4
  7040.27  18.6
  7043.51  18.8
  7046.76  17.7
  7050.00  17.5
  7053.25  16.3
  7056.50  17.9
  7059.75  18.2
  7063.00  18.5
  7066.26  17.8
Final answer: 1.1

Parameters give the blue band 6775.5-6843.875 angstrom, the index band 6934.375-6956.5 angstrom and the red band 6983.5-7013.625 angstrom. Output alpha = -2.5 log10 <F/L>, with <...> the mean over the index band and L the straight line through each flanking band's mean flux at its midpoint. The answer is -0.03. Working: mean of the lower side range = 18.9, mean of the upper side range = 18.5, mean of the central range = 19.1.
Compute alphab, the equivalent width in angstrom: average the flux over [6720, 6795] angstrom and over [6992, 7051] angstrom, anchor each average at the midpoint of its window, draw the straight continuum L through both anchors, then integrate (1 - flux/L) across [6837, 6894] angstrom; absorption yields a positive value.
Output -1.7 angstrom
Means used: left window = 18.7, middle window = 19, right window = 17.9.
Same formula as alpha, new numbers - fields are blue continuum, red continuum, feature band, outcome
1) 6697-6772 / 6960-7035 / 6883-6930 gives -0.054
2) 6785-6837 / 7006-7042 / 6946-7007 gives -0.039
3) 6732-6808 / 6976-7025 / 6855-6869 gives 0.022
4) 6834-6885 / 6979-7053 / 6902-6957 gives -0.028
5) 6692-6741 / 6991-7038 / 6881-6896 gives -0.110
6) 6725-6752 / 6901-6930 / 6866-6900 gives -0.046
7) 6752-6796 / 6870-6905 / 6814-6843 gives 0.024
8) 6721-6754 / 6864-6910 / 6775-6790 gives 0.004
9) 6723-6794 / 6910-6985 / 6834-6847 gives 0.009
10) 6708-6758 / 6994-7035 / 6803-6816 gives -0.072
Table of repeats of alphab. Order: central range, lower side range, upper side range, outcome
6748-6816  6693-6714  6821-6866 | -3.7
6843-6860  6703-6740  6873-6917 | 0.7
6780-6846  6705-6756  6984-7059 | -3.8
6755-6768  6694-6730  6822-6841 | -0.9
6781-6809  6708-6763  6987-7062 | -1.6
